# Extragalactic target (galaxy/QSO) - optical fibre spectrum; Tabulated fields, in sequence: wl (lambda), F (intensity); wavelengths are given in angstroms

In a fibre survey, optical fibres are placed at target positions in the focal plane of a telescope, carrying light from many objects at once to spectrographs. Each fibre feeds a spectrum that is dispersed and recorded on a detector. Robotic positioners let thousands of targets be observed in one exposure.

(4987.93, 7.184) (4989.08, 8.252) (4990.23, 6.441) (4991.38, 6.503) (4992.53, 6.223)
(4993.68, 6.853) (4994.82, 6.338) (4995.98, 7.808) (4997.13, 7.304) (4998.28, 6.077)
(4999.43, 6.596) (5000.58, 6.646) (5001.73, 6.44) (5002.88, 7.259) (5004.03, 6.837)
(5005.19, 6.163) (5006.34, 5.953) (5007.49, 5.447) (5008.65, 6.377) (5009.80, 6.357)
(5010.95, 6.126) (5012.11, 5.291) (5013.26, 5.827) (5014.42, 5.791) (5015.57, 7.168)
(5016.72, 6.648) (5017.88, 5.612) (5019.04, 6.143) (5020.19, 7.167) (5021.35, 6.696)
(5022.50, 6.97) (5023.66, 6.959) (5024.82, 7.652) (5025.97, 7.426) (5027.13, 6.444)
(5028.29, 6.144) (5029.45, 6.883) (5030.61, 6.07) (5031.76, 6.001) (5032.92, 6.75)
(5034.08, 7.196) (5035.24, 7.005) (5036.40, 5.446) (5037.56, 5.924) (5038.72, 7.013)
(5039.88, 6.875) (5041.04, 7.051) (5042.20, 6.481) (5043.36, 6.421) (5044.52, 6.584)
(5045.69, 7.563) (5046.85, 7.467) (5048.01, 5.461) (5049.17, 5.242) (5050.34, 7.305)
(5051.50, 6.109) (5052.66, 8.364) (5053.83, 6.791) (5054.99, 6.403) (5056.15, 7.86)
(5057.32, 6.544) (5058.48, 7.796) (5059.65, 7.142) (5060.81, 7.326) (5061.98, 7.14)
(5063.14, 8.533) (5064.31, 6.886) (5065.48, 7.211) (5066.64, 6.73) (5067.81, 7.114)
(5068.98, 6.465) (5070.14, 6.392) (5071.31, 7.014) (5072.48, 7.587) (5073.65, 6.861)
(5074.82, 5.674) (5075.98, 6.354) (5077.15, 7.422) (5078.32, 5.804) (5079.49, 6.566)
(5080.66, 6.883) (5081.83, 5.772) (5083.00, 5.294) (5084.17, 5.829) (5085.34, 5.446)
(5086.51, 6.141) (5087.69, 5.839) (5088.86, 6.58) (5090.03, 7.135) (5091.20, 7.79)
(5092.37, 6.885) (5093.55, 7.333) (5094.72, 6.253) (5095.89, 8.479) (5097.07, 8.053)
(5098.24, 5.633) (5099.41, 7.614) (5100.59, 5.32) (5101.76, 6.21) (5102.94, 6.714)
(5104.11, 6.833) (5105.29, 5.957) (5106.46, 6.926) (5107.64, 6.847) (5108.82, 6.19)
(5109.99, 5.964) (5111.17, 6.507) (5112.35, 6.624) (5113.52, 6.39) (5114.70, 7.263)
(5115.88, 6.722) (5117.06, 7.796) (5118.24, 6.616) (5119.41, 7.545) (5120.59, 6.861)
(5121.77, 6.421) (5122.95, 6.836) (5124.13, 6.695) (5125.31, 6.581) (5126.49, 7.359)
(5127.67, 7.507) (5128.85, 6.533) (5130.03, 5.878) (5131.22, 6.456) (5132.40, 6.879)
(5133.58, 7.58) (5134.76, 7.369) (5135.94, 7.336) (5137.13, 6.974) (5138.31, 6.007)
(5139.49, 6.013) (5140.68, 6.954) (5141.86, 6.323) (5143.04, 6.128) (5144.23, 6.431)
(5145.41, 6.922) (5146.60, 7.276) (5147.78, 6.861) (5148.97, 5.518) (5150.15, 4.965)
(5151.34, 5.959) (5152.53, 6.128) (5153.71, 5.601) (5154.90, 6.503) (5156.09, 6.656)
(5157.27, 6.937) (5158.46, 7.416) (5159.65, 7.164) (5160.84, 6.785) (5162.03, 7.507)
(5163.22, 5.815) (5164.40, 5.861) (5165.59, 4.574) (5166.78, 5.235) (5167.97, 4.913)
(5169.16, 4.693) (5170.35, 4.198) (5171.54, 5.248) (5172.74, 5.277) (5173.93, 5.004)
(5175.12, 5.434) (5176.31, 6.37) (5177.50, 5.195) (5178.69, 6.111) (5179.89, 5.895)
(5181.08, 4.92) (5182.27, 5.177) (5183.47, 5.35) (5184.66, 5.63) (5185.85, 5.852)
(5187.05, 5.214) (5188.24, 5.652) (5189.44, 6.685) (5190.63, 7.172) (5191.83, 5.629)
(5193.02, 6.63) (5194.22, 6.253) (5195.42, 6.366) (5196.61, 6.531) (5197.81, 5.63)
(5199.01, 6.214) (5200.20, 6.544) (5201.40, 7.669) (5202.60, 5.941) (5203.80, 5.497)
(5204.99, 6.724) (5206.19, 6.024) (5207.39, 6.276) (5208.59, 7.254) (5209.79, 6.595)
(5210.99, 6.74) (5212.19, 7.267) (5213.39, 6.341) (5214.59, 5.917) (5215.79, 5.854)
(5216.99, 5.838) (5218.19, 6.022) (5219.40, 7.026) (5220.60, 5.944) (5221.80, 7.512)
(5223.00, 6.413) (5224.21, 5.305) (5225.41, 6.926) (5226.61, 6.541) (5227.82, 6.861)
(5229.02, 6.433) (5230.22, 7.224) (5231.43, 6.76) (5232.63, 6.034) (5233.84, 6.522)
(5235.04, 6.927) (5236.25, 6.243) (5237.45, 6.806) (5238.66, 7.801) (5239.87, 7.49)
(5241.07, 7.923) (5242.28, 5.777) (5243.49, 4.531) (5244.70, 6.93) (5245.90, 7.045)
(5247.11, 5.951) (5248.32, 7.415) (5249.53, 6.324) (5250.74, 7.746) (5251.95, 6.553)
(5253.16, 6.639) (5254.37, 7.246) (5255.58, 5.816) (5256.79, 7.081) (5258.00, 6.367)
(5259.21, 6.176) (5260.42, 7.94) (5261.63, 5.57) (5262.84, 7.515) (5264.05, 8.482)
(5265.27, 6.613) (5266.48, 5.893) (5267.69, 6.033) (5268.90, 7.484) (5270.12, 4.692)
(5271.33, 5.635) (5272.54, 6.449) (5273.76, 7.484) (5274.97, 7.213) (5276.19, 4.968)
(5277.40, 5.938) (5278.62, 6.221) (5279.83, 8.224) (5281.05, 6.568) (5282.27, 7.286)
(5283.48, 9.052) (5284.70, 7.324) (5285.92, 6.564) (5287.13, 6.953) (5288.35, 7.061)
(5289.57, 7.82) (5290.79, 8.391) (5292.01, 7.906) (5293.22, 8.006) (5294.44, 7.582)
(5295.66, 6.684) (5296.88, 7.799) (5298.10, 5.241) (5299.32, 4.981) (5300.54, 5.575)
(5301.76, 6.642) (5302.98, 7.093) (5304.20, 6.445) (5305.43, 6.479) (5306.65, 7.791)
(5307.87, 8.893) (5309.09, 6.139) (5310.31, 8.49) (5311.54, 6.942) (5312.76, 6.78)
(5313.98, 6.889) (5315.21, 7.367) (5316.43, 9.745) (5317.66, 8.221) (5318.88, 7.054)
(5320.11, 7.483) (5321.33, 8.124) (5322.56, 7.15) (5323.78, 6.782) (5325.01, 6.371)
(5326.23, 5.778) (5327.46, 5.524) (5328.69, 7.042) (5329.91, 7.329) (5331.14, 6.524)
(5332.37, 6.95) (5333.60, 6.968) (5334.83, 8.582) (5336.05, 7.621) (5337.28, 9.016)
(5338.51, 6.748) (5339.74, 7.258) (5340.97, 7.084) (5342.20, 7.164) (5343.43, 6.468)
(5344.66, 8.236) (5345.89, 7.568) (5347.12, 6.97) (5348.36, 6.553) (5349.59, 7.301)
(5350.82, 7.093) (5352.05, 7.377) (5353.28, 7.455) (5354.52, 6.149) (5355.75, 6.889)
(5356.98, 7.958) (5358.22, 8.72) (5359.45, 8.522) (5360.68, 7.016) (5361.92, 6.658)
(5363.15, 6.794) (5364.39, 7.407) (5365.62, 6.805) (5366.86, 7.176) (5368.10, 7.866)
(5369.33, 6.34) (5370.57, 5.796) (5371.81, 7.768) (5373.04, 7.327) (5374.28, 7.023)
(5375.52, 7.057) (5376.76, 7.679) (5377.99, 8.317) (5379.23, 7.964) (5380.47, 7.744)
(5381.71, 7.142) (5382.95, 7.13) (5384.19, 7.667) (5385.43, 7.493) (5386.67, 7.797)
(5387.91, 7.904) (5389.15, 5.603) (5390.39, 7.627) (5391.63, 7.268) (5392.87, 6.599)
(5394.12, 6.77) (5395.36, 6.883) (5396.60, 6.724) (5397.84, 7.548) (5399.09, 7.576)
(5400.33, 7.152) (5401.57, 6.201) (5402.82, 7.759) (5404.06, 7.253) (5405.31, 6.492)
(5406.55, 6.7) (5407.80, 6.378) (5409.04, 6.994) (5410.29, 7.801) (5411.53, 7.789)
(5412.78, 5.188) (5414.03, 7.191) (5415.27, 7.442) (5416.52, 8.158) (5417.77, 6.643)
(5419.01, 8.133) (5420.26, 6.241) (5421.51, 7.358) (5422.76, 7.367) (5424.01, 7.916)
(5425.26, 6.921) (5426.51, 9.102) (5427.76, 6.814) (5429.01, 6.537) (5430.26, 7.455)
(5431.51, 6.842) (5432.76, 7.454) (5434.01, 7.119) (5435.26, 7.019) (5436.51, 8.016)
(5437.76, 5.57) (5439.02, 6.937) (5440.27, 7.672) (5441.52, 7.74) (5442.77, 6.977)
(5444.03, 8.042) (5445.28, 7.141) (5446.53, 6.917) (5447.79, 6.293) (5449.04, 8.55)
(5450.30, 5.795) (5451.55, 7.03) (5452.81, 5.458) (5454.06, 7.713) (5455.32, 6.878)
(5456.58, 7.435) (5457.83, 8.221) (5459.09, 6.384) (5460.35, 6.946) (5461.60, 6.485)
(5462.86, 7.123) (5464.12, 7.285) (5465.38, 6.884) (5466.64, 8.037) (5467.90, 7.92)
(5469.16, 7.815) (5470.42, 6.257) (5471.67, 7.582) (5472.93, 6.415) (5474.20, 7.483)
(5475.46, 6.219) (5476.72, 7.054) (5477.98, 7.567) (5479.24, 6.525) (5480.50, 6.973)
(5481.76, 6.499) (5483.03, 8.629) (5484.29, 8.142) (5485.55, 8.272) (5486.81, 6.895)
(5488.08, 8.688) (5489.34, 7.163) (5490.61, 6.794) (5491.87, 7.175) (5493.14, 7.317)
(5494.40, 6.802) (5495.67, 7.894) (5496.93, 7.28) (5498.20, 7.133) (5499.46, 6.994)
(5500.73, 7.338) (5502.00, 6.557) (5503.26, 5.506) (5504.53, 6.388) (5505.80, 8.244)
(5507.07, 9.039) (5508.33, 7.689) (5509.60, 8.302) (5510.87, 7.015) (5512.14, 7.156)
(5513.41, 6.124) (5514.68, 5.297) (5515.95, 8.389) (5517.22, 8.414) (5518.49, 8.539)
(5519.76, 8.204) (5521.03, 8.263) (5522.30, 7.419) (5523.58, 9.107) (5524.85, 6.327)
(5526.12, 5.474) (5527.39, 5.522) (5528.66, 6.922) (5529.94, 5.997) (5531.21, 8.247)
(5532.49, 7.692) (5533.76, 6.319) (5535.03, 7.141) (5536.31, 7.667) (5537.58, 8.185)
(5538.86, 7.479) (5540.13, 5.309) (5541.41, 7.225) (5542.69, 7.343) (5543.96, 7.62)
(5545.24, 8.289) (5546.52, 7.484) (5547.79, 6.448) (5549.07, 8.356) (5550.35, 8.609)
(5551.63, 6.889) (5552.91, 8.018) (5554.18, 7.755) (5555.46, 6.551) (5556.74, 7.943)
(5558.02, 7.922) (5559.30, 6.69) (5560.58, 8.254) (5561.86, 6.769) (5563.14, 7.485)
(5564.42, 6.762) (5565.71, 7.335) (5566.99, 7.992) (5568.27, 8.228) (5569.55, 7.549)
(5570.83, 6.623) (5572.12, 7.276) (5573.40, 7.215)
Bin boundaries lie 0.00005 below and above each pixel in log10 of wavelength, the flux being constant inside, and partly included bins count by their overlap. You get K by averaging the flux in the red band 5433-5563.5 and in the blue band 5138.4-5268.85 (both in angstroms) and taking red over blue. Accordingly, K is 1.15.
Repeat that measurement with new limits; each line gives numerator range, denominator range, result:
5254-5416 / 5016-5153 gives 1.06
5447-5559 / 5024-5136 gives 1.08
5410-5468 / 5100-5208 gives 1.14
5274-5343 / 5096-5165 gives 1.07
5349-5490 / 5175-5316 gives 1.09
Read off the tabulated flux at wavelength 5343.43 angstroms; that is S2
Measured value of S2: 6.468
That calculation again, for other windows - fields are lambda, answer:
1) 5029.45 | 6.883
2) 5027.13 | 6.444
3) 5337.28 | 9.016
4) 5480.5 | 6.973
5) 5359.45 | 8.522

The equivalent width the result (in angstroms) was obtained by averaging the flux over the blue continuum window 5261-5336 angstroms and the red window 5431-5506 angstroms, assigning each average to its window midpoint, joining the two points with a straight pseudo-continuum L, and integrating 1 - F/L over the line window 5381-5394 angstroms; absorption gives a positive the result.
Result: -0.2 angstroms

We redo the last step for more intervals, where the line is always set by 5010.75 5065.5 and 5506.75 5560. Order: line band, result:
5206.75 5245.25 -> 2.28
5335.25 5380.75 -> -1.10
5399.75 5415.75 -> 0.60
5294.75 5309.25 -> 0.81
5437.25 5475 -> 0.93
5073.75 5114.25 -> 1.70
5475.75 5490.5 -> -0.25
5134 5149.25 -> 0.46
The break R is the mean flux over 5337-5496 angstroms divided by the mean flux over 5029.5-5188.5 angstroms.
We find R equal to 1.11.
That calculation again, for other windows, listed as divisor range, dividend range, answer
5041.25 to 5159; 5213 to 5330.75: 1.02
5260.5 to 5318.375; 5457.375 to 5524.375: 1.05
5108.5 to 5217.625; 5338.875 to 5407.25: 1.15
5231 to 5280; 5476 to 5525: 1.12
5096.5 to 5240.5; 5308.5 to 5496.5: 1.13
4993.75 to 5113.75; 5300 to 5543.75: 1.09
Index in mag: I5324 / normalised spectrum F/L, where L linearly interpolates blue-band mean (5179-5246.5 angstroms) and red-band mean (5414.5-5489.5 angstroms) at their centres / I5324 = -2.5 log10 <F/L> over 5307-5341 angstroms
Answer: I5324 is -0.09 mag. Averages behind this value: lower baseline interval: 6.36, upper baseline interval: 7.24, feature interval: 7.32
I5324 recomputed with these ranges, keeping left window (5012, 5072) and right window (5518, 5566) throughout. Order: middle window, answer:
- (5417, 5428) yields -0.03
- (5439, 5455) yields 0.02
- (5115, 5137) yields -0.01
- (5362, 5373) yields 0.02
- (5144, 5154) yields 0.11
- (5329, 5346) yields -0.04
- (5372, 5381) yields -0.07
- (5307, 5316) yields -0.05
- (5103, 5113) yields 0.05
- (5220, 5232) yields 0.06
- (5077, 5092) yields 0.08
